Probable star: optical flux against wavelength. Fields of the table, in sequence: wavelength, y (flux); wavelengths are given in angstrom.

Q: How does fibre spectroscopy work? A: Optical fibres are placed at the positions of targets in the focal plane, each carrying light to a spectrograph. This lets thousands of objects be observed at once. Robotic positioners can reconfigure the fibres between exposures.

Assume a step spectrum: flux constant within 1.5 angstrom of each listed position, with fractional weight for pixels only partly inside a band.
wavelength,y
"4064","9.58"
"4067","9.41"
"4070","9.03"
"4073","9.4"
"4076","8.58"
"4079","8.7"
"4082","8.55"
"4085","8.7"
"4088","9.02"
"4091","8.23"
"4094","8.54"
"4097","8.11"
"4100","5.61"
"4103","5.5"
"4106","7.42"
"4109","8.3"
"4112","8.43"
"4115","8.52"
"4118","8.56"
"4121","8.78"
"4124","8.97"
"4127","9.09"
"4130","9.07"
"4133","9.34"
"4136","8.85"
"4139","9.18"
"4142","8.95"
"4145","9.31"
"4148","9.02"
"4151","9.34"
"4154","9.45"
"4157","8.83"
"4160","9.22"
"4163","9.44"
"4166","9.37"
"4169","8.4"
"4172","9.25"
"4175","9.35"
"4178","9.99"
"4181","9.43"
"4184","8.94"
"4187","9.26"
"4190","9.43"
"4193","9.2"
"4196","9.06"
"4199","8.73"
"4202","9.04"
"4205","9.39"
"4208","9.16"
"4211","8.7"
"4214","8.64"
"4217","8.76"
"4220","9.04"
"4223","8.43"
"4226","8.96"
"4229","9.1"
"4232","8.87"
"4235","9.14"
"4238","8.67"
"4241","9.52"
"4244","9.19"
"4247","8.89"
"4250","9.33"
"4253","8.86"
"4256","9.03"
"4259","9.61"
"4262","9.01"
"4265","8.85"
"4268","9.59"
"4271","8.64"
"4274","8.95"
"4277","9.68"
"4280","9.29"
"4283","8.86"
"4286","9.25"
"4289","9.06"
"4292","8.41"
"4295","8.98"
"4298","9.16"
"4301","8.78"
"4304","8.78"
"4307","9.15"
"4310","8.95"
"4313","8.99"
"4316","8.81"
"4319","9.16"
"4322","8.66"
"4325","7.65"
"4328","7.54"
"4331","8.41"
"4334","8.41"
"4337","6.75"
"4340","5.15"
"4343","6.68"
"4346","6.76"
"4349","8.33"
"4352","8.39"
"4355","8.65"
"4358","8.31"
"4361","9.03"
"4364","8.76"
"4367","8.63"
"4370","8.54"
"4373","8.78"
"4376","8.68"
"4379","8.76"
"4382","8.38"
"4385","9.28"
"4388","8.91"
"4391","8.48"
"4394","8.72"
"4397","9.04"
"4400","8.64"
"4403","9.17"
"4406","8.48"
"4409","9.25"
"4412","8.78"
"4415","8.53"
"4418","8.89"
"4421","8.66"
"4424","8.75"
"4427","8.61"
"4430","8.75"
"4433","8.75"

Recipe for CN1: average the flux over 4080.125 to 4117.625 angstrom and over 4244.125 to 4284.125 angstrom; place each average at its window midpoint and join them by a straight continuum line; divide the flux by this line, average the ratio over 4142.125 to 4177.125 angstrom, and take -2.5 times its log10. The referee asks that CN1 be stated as -0.10 mag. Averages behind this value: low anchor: 7.94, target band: 9.19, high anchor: 9.13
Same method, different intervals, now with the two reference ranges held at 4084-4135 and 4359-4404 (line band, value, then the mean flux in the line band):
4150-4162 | -0.11 mag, 9.21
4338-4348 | 0.35 mag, 6.33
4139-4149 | -0.10 mag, 9.11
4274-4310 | -0.05 mag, 9.03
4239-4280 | -0.08 mag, 9.16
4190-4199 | -0.09 mag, 9.11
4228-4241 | -0.06 mag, 9.01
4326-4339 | 0.13 mag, 7.67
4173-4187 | -0.12 mag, 9.4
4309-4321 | -0.04 mag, 8.97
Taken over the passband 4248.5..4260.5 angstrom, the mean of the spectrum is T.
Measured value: 9.21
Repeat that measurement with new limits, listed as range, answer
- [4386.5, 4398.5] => 8.79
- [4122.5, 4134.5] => 9.12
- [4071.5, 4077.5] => 8.99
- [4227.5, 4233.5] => 8.98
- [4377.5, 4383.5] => 8.57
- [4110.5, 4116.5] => 8.47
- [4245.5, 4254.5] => 9.03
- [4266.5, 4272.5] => 9.12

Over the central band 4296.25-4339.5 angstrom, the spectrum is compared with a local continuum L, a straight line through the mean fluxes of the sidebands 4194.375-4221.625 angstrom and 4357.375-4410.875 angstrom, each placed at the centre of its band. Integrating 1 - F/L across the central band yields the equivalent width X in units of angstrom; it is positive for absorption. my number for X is 2.0 angstrom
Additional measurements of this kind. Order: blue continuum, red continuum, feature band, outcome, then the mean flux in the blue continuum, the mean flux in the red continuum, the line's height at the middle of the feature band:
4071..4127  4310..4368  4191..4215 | -2.4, 8.25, 8.07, 8.17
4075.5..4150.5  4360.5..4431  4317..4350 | 4.2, 8.46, 8.77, 8.7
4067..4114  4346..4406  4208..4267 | -3.9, 8.19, 8.66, 8.43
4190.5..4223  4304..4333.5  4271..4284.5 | -0.6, 8.96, 8.59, 8.73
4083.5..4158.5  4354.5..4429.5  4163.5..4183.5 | -1.7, 8.52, 8.75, 8.57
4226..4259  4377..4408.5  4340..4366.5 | 2.7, 9.08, 8.8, 8.87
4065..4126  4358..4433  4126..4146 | -1.7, 8.33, 8.76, 8.39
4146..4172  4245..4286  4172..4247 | 0.4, 9.14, 9.13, 9.14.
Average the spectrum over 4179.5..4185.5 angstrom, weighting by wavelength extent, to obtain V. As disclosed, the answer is 9.19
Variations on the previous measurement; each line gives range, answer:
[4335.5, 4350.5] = 6.73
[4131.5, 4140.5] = 9.12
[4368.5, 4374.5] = 8.66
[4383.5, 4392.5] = 8.89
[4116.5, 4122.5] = 8.67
